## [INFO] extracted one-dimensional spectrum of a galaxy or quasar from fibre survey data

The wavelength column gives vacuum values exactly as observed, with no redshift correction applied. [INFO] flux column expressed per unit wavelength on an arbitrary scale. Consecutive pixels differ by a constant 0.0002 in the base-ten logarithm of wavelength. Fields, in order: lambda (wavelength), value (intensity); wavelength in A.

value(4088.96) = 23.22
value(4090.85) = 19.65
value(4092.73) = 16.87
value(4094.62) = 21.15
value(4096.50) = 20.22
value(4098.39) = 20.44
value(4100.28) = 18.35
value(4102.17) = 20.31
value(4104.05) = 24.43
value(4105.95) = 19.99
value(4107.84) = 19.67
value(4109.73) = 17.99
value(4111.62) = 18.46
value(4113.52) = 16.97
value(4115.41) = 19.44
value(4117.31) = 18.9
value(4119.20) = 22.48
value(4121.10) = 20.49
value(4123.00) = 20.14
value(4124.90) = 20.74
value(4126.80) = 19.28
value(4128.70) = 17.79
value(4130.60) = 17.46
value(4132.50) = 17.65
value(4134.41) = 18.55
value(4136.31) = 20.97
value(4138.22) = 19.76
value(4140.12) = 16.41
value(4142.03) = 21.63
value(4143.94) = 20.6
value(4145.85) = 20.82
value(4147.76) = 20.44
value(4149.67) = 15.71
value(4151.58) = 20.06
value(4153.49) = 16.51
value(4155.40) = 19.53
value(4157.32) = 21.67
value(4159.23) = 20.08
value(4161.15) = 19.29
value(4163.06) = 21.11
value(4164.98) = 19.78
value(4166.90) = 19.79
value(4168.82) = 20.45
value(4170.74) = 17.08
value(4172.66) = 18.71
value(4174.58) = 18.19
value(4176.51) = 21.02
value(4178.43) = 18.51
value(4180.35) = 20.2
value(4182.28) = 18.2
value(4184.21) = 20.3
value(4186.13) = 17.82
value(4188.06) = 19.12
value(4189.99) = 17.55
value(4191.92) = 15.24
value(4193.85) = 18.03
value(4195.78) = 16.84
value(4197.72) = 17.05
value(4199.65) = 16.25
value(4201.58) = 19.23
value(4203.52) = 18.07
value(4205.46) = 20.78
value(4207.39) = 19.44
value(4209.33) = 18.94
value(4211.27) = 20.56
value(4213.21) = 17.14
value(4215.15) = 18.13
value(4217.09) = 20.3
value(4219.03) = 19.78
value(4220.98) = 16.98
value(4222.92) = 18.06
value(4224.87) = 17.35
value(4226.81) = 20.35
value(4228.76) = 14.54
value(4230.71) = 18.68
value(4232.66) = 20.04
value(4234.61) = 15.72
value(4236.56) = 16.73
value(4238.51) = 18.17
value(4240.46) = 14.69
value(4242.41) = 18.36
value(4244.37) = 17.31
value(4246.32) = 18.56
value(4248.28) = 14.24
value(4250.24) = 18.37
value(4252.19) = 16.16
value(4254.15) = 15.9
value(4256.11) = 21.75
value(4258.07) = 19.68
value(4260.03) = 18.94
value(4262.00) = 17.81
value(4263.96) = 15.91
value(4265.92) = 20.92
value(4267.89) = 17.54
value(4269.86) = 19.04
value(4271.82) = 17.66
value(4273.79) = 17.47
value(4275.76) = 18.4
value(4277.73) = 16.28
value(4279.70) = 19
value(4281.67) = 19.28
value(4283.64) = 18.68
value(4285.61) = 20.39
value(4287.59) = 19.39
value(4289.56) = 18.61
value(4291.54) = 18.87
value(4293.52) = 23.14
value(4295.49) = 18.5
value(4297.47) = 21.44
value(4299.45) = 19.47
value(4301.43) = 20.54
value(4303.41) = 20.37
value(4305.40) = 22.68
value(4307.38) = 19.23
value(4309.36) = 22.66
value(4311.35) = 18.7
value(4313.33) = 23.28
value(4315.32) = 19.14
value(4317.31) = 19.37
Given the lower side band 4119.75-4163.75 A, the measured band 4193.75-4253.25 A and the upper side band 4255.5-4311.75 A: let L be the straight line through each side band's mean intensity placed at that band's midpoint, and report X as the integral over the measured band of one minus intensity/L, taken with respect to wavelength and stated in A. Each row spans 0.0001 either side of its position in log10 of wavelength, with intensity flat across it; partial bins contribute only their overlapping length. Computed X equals 4.6 A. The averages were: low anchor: 19.4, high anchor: 19.4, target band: 17.9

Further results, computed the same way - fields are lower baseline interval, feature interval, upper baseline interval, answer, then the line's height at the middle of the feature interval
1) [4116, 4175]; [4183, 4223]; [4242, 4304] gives 1.52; 19.1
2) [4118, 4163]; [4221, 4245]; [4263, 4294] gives 1.89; 19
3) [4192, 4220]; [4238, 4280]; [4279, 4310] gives 3.61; 19.5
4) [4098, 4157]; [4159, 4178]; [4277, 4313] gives 0.05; 19.6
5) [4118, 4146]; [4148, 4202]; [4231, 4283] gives 0.88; 19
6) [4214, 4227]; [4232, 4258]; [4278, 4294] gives 2.02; 18.9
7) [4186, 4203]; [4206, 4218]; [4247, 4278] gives -1.07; 17.6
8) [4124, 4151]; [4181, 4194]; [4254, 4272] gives 0.59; 19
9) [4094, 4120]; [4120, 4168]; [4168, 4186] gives 0.04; 19.5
